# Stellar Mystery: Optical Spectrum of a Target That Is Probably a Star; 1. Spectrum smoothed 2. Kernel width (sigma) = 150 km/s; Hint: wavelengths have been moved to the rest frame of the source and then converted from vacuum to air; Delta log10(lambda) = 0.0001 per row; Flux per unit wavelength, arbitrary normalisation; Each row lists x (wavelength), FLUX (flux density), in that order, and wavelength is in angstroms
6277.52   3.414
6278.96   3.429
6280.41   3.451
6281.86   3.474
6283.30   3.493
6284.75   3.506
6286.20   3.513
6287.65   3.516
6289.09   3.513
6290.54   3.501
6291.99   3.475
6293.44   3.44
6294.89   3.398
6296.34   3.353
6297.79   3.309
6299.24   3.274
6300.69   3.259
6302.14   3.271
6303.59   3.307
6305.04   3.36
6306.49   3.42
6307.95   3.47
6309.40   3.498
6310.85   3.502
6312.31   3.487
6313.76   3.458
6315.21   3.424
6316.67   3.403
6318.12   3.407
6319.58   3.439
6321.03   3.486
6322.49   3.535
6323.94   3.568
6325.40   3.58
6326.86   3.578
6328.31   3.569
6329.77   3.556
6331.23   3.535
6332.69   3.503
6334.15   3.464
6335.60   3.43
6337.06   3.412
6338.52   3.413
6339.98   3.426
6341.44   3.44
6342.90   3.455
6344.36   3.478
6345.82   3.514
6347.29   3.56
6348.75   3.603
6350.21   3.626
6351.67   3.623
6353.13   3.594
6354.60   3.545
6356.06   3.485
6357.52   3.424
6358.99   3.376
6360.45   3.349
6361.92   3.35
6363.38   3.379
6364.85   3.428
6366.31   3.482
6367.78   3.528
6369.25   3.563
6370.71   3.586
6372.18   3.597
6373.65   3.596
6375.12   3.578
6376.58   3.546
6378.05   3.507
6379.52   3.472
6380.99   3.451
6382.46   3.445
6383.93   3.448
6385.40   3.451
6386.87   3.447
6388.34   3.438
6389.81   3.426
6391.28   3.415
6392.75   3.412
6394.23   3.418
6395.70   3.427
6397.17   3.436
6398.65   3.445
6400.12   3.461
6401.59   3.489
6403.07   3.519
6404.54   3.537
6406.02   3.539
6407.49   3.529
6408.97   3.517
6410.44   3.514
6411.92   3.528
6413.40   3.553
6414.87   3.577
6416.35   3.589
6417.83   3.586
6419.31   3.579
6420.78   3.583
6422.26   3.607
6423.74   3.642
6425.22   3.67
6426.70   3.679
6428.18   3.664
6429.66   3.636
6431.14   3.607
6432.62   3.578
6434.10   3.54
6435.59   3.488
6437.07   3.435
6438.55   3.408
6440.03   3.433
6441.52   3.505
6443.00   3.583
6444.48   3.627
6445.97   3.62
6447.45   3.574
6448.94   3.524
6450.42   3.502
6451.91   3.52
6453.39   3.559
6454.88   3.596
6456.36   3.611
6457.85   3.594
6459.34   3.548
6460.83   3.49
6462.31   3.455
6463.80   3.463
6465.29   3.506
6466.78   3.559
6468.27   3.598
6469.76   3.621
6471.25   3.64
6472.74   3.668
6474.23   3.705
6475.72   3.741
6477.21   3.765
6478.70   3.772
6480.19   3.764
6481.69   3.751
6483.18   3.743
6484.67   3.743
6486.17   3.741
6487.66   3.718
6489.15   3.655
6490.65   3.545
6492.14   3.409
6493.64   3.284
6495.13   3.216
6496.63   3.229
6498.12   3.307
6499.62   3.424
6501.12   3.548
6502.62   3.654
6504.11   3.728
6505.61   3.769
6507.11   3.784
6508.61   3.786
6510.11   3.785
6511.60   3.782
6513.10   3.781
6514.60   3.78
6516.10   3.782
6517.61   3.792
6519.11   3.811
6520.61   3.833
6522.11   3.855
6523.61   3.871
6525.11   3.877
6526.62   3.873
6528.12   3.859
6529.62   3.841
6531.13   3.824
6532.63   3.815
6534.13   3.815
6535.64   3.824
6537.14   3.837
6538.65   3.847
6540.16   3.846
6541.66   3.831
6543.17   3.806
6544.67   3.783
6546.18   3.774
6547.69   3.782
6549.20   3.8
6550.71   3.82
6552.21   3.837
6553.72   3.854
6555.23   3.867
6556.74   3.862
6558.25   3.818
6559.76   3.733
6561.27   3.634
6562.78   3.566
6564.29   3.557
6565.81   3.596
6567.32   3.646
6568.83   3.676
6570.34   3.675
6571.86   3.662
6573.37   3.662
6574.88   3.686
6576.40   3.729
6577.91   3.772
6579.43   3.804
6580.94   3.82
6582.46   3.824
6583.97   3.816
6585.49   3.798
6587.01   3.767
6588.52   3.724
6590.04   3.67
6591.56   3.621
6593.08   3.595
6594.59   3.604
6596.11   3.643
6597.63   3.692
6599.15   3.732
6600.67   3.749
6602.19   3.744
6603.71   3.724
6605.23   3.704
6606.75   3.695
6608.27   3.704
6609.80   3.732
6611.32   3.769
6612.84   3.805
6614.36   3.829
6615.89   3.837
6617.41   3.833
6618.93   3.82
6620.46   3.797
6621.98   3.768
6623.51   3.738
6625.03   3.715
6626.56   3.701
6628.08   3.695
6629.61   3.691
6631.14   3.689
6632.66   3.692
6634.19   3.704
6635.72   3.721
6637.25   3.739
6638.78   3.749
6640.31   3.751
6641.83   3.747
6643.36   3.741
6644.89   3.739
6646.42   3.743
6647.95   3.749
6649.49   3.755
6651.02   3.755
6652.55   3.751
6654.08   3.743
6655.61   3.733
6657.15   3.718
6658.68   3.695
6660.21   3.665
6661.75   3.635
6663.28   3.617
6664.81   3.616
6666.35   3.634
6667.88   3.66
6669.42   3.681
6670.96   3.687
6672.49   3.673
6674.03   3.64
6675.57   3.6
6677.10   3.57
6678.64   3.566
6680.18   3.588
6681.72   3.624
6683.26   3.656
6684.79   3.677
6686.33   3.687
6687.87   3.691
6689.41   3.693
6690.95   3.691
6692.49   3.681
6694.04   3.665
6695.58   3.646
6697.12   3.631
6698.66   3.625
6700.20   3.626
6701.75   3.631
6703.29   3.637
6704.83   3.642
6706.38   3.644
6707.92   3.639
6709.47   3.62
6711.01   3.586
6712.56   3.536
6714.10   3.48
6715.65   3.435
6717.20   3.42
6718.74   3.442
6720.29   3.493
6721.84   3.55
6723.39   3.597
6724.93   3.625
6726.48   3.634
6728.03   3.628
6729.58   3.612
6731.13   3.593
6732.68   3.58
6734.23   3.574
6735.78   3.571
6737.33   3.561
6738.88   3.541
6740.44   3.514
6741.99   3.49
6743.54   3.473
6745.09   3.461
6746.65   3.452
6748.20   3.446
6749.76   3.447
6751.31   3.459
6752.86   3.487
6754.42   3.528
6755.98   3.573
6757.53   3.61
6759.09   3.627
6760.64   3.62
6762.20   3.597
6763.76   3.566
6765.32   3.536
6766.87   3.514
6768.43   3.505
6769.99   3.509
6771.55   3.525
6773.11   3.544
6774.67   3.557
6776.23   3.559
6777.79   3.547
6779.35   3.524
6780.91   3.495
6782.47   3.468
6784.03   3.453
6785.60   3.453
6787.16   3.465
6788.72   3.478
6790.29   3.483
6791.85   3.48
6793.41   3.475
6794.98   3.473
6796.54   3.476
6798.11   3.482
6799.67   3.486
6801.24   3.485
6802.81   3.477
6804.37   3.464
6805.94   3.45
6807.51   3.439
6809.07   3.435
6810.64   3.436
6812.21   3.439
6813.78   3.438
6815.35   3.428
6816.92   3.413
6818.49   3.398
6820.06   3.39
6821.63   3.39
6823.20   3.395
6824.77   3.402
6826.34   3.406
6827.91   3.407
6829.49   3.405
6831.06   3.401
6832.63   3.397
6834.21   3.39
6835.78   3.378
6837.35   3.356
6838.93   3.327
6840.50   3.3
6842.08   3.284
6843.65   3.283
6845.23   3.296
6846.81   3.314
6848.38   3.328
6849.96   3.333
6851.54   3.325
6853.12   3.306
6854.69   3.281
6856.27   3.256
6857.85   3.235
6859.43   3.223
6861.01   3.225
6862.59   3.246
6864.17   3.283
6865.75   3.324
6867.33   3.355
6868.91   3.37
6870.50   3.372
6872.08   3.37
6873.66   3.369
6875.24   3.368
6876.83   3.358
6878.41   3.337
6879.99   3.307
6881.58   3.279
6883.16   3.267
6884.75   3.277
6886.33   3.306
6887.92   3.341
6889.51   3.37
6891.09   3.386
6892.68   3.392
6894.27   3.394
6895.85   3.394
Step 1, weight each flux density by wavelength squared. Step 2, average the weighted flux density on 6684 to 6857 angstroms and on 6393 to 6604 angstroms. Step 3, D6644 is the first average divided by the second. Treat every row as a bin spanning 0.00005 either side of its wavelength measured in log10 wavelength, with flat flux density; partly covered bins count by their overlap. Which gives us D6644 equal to 1.04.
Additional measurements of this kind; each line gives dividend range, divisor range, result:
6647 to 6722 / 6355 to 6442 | 1.13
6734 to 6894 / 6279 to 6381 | 1.14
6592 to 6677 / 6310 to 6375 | 1.16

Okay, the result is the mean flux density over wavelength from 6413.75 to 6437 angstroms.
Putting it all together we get 3.6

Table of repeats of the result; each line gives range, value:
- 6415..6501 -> 3.57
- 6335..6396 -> 3.48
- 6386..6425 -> 3.51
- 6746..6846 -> 3.46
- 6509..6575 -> 3.78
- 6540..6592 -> 3.75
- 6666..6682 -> 3.63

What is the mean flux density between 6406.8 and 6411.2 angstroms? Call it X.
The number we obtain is 3.52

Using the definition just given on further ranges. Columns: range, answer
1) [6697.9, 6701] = 3.62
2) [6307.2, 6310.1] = 3.48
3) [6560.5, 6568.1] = 3.6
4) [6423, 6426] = 3.65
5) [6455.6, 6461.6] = 3.56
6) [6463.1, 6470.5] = 3.55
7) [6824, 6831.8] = 3.4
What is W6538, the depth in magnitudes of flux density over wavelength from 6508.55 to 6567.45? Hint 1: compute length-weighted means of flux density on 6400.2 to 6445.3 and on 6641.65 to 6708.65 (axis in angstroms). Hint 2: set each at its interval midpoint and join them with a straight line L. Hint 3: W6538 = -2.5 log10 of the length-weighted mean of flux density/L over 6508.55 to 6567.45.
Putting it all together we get -0.05 mag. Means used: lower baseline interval 3.56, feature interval 3.79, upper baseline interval 3.67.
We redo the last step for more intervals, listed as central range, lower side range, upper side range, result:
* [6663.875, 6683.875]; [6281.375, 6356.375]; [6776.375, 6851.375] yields -0.060 mag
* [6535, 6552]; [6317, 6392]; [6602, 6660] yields -0.044 mag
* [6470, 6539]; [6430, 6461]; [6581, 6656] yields -0.029 mag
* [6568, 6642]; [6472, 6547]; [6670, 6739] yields -0.020 mag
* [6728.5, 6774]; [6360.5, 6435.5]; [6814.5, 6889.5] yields -0.050 mag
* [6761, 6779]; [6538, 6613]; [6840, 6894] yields -0.027 mag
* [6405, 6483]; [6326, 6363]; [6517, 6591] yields 0.013 mag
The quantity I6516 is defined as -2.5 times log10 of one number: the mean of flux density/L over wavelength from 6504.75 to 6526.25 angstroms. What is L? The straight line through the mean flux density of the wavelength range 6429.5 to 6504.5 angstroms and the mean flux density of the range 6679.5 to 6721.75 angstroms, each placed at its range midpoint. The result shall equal -0.07 mag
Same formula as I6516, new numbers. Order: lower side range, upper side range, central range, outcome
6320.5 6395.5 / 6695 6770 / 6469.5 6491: -0.06 mag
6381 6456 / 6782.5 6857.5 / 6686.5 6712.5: -0.06 mag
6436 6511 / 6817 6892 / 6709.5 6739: -0.04 mag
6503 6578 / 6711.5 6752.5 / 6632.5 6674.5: -0.02 mag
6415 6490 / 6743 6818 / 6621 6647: -0.05 mag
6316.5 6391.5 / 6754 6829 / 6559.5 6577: -0.05 mag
